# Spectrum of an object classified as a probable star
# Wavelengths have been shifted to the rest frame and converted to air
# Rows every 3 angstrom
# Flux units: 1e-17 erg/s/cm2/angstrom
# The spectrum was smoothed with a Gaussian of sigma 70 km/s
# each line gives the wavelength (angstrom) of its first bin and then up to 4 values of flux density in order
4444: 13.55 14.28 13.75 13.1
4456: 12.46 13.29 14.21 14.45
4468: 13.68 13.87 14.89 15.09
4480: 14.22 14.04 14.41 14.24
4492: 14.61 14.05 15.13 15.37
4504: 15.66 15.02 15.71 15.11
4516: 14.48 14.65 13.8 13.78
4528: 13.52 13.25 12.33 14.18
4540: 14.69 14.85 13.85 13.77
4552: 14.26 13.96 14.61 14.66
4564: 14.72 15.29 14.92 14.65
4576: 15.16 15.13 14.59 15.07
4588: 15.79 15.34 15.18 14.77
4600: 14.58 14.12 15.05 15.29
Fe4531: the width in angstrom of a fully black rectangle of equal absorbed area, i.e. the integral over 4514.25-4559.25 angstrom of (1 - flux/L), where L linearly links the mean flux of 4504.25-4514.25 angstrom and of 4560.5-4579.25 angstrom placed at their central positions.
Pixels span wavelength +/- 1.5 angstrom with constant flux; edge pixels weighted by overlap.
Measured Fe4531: 3.4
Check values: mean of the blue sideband 15.3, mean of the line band 14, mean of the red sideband 14.9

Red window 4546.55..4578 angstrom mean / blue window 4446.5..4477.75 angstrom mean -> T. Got 1.05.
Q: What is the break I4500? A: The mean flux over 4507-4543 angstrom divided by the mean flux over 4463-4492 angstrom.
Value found 0.99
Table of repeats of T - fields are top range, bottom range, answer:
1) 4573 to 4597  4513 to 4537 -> 1.10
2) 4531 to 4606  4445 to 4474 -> 1.06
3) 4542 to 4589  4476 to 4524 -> 1.00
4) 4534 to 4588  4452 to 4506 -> 1.02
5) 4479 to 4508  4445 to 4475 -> 1.07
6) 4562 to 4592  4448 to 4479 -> 1.08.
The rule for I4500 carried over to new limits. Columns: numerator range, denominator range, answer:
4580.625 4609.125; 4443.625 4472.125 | 1.10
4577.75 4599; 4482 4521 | 1.02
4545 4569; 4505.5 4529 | 0.99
